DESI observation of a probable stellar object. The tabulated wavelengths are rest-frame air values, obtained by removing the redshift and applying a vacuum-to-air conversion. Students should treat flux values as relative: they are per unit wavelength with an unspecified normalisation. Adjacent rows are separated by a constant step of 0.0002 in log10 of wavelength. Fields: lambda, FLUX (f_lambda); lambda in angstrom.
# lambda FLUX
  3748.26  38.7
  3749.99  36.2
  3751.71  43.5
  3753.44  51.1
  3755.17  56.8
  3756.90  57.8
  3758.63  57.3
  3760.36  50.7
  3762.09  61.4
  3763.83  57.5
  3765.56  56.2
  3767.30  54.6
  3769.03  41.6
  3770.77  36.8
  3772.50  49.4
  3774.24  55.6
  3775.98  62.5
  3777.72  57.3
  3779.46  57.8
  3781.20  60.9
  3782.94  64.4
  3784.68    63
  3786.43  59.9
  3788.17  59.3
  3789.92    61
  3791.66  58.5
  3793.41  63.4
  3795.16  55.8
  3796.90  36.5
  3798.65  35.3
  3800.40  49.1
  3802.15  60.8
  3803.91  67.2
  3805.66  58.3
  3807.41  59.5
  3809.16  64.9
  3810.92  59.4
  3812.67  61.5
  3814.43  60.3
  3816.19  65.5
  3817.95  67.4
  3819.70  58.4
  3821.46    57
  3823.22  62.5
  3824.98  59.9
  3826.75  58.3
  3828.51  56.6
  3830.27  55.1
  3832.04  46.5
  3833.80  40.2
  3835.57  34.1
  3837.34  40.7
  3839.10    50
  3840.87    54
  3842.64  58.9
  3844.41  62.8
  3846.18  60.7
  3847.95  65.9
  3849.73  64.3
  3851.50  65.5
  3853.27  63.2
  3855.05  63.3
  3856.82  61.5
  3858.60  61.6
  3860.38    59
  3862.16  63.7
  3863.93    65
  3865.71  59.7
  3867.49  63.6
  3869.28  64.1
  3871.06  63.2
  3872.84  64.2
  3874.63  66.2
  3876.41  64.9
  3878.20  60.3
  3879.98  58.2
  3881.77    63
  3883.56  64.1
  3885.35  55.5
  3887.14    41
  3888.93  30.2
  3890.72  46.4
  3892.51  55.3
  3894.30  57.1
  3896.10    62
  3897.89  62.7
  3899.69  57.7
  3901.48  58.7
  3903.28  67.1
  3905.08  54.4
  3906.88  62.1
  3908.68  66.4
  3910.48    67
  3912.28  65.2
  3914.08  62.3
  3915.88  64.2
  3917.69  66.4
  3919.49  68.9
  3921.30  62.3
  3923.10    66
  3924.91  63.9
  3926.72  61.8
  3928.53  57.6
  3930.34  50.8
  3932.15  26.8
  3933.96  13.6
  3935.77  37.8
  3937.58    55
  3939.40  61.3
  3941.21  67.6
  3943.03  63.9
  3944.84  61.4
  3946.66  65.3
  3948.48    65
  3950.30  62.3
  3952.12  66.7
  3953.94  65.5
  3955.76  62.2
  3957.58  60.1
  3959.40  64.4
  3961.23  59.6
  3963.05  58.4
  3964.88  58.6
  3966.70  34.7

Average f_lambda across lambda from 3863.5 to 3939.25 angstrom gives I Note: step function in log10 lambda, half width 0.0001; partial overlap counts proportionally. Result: 57.7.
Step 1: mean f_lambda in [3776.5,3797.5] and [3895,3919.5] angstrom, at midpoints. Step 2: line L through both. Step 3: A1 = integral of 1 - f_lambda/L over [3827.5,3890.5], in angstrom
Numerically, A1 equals 4.0 angstrom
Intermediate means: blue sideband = 58.5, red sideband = 63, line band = 57.3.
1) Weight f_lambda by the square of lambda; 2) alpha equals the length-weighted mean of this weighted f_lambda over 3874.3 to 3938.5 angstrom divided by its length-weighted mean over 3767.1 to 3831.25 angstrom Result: 1.05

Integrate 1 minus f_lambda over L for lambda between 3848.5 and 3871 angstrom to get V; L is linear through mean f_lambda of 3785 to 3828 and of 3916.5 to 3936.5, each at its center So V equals -2.9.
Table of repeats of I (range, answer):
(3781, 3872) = 58.3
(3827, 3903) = 57.5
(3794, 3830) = 57.7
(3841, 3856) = 62.6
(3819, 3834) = 55.6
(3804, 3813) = 61.3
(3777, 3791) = 60.5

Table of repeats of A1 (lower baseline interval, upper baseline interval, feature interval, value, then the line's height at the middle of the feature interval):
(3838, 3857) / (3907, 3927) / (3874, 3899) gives 2.75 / 63.1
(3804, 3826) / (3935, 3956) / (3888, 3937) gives 4.19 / 61.3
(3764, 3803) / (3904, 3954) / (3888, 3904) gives 0.79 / 57.9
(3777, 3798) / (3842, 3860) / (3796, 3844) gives 4.39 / 60.4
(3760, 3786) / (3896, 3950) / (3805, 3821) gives -1.49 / 56.4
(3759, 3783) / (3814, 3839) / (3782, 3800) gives -0.38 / 54.4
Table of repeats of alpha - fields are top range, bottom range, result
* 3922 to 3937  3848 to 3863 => 0.79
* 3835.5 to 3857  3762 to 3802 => 1.10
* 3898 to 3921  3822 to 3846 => 1.25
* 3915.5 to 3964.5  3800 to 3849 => 1.09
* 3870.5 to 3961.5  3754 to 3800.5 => 1.15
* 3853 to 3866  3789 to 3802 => 1.24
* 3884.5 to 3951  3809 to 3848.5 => 1.06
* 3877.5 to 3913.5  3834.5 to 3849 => 1.11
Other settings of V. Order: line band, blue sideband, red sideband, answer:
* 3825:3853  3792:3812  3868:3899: 0.95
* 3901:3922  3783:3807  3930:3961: -2.90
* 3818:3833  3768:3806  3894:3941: -0.36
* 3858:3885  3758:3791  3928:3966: -3.05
